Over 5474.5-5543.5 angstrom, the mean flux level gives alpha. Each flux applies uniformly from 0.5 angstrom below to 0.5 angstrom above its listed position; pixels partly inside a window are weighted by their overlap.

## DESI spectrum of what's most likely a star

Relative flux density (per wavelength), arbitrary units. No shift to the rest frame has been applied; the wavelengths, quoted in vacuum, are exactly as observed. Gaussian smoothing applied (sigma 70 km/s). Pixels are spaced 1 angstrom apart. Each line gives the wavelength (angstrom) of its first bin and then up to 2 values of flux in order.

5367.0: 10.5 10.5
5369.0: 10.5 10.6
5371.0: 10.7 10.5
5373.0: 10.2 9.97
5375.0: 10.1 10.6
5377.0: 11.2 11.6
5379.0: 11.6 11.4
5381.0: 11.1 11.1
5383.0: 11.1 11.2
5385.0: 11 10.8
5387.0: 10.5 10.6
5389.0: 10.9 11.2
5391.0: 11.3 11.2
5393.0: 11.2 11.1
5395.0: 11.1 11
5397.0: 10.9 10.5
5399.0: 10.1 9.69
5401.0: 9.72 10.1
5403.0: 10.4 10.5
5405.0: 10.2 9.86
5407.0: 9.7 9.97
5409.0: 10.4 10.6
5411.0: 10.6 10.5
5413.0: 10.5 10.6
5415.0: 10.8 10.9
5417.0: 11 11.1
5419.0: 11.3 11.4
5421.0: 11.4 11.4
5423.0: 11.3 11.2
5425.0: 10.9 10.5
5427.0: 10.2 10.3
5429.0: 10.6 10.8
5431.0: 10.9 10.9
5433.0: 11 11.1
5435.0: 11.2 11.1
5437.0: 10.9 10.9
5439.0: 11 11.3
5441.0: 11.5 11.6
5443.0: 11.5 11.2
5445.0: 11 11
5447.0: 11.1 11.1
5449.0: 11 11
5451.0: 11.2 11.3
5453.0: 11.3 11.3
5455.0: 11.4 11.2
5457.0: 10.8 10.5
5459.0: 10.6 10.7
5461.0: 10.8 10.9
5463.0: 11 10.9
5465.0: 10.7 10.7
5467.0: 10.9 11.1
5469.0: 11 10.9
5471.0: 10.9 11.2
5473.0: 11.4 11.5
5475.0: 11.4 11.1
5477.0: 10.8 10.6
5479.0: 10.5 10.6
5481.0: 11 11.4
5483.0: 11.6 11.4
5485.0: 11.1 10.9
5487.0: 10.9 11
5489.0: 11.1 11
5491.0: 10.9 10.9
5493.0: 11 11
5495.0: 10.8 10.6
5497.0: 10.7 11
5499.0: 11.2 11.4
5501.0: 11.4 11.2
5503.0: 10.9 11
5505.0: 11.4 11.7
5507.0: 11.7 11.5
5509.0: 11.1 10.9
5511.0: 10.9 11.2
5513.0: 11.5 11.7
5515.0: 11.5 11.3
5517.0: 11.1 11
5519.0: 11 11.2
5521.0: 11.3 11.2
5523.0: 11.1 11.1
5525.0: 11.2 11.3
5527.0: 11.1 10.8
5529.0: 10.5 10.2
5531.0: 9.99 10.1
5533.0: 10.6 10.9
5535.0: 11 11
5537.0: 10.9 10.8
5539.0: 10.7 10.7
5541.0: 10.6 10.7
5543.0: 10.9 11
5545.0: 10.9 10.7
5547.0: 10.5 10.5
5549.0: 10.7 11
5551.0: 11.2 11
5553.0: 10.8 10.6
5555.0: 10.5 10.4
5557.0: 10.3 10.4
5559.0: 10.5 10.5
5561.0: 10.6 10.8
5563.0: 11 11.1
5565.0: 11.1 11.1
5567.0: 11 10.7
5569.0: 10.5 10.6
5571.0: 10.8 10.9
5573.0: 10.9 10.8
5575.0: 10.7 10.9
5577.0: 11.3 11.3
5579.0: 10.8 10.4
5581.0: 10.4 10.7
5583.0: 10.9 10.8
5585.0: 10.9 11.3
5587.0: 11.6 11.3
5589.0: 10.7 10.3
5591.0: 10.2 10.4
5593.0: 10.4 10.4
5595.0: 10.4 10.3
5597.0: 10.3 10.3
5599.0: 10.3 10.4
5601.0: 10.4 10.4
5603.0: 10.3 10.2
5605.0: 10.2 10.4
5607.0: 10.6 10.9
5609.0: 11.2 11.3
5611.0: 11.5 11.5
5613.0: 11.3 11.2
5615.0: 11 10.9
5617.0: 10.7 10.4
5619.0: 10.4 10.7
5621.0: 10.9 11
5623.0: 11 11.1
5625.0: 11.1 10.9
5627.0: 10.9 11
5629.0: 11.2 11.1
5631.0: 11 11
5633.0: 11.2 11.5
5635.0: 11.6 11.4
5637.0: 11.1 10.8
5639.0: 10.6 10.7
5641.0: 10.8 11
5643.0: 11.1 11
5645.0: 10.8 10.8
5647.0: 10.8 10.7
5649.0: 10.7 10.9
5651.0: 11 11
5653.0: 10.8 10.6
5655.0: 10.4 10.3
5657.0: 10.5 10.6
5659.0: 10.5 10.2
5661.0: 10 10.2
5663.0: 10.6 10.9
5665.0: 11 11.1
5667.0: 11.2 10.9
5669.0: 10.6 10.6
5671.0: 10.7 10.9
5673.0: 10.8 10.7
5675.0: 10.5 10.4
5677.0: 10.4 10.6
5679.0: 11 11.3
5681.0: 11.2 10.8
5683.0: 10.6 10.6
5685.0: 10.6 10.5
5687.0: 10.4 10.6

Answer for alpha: 11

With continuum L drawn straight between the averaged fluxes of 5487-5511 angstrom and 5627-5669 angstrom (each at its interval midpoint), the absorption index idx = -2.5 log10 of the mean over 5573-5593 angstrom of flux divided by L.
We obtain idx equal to 0.01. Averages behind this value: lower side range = 11.1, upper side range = 10.8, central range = 10.8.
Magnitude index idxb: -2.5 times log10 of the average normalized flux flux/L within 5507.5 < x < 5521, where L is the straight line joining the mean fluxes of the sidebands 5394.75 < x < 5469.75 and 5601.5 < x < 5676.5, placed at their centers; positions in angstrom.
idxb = -0.04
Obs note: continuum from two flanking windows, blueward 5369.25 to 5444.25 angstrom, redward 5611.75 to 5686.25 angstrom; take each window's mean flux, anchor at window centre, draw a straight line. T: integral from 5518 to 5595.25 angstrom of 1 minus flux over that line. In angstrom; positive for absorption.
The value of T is 0.26 angstrom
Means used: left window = 10.8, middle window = 10.8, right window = 10.8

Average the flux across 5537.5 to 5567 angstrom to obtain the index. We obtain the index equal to 10.7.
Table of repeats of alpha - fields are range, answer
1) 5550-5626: 10.8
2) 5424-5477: 11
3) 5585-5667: 10.8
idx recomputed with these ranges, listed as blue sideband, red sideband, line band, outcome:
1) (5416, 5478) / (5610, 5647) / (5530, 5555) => 0.03 mag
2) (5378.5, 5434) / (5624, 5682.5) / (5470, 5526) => -0.03 mag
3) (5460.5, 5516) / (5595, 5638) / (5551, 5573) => 0.02 mag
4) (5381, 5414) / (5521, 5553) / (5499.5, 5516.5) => -0.05 mag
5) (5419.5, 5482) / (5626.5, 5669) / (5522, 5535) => 0.02 mag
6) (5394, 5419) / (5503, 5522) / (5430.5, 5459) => -0.03 mag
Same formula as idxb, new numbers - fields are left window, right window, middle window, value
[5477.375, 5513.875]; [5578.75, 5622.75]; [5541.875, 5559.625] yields 0.02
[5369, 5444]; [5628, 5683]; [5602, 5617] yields -0.01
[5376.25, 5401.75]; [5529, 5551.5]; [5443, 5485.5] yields -0.02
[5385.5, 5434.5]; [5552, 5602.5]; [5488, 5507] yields -0.04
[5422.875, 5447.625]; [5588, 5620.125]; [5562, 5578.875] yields -0.02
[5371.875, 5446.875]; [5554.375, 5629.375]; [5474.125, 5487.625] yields -0.02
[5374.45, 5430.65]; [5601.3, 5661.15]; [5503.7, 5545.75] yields -0.02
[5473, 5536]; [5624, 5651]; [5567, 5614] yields 0.03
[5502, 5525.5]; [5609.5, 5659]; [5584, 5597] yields 0.04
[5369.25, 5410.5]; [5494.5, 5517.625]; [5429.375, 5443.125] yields -0.02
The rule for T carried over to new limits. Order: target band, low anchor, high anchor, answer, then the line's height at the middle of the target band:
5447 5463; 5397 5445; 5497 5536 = -0.2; 10.9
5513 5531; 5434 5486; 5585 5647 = -0.2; 11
